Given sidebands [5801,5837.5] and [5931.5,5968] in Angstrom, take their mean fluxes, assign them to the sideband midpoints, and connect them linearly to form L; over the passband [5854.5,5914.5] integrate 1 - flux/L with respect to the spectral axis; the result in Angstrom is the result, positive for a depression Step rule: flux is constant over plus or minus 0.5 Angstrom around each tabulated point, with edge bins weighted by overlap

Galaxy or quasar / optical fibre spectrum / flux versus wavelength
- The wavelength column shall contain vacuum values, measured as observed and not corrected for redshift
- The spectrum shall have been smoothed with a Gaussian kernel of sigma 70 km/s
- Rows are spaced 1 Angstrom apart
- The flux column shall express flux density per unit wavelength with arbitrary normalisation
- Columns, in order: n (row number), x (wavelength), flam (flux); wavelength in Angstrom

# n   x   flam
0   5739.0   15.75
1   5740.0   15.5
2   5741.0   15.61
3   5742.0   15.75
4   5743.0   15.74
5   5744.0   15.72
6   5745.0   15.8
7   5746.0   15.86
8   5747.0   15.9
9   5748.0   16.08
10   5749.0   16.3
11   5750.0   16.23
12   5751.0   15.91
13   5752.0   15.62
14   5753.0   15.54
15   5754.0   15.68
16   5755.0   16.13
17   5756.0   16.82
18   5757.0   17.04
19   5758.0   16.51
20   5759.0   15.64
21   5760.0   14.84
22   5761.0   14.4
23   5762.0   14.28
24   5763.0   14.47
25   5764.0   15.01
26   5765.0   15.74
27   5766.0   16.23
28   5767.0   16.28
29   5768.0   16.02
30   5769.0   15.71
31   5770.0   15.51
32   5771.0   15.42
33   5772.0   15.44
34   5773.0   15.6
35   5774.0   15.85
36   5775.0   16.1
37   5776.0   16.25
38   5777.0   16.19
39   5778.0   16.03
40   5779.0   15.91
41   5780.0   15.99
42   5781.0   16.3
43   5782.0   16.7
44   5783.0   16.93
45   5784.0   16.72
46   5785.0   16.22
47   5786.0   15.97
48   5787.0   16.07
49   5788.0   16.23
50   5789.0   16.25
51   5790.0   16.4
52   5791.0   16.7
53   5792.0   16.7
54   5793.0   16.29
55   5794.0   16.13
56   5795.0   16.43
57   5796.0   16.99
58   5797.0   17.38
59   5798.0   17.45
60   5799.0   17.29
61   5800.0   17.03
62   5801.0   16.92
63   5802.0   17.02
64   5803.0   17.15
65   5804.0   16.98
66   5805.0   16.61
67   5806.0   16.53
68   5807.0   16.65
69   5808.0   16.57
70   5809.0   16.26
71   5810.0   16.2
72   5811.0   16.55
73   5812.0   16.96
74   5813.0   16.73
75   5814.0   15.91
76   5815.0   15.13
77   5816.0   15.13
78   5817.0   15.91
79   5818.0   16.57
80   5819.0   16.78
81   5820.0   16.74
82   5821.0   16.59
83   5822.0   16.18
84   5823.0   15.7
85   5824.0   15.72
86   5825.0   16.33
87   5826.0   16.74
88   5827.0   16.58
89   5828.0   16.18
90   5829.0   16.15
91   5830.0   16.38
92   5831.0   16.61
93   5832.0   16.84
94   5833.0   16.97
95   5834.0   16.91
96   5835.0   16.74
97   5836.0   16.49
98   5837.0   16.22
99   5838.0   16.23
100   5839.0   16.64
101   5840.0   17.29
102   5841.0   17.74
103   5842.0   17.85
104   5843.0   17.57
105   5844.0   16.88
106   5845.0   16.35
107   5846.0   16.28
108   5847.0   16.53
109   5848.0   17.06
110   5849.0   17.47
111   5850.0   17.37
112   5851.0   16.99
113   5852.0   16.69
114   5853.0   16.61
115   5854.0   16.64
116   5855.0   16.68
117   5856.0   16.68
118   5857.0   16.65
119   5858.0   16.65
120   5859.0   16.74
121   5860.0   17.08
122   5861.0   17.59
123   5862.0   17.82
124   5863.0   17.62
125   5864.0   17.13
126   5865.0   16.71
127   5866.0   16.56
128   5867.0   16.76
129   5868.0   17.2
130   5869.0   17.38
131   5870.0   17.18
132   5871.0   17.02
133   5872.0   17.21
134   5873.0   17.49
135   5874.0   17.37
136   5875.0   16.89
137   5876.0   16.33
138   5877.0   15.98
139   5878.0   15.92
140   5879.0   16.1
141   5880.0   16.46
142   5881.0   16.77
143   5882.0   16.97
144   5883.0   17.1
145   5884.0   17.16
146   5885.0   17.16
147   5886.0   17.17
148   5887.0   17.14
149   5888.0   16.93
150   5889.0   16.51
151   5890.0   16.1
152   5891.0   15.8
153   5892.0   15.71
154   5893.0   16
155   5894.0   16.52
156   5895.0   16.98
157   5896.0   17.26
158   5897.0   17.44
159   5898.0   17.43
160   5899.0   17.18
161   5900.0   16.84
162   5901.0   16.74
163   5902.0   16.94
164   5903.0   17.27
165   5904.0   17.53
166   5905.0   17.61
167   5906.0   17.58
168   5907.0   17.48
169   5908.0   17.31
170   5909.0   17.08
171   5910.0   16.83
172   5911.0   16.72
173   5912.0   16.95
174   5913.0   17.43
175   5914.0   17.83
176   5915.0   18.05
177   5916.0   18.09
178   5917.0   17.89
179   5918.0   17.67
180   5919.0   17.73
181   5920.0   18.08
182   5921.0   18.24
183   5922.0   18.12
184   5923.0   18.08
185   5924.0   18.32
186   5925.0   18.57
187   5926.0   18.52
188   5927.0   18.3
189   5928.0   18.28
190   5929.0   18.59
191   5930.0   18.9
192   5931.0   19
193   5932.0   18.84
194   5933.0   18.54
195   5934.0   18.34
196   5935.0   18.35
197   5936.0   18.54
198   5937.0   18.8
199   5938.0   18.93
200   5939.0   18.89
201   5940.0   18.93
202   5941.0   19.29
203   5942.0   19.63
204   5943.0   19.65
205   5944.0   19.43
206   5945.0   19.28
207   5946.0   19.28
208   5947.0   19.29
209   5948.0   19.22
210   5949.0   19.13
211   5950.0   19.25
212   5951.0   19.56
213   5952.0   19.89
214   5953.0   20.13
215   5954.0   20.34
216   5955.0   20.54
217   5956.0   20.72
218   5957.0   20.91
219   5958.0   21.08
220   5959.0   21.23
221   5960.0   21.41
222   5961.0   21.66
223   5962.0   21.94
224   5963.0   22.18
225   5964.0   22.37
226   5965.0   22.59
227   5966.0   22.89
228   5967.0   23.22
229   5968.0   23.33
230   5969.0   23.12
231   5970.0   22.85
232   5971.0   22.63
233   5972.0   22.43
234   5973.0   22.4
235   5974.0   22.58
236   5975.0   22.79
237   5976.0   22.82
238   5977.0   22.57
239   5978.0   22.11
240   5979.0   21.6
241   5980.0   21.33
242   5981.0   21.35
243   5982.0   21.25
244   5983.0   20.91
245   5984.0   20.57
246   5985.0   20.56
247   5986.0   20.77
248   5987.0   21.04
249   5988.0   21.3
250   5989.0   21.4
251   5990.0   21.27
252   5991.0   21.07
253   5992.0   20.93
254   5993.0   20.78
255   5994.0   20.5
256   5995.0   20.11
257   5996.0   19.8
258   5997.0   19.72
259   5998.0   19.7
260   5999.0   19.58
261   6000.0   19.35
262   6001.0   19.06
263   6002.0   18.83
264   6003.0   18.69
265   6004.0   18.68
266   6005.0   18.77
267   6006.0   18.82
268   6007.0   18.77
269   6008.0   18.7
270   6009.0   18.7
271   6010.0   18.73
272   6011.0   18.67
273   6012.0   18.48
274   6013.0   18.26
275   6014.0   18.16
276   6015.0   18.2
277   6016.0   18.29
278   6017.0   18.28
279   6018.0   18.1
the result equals 4.4 Angstrom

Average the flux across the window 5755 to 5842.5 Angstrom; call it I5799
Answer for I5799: 16.3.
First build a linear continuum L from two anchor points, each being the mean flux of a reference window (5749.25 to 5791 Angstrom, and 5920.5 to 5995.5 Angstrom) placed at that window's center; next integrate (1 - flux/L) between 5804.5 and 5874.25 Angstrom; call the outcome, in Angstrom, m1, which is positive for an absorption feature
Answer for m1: 3.4 Angstrom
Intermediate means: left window 15.9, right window 20.4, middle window 16.7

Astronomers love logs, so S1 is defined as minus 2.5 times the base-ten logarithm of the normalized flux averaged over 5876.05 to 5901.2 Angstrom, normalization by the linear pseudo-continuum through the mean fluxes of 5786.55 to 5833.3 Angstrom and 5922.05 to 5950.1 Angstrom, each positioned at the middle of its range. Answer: 0.080 mag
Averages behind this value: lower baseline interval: 16.5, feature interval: 16.7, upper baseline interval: 18.8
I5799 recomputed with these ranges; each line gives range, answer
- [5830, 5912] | 16.9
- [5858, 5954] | 17.7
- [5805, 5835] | 16.4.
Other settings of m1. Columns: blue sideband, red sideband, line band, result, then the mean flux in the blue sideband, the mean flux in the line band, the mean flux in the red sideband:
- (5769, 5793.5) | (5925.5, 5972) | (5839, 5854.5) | 0.6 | 16.1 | 17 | 20.2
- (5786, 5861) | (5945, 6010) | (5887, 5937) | 3.8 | 16.6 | 17.6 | 20.8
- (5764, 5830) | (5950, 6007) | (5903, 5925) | 1.9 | 16.3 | 17.7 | 21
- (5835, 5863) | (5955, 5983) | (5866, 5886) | 1.3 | 16.9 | 16.9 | 22.1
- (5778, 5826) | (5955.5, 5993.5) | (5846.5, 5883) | 3.0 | 16.5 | 16.9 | 21.8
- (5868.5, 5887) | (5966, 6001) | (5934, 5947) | 0.3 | 16.9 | 19.1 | 21.4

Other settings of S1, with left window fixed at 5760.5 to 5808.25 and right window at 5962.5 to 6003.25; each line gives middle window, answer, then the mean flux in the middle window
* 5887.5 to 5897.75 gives 0.15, 16.5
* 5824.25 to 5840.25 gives 0.06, 16.6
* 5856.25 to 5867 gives 0.07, 17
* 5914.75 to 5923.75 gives 0.10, 18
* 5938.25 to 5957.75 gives 0.04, 19.7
